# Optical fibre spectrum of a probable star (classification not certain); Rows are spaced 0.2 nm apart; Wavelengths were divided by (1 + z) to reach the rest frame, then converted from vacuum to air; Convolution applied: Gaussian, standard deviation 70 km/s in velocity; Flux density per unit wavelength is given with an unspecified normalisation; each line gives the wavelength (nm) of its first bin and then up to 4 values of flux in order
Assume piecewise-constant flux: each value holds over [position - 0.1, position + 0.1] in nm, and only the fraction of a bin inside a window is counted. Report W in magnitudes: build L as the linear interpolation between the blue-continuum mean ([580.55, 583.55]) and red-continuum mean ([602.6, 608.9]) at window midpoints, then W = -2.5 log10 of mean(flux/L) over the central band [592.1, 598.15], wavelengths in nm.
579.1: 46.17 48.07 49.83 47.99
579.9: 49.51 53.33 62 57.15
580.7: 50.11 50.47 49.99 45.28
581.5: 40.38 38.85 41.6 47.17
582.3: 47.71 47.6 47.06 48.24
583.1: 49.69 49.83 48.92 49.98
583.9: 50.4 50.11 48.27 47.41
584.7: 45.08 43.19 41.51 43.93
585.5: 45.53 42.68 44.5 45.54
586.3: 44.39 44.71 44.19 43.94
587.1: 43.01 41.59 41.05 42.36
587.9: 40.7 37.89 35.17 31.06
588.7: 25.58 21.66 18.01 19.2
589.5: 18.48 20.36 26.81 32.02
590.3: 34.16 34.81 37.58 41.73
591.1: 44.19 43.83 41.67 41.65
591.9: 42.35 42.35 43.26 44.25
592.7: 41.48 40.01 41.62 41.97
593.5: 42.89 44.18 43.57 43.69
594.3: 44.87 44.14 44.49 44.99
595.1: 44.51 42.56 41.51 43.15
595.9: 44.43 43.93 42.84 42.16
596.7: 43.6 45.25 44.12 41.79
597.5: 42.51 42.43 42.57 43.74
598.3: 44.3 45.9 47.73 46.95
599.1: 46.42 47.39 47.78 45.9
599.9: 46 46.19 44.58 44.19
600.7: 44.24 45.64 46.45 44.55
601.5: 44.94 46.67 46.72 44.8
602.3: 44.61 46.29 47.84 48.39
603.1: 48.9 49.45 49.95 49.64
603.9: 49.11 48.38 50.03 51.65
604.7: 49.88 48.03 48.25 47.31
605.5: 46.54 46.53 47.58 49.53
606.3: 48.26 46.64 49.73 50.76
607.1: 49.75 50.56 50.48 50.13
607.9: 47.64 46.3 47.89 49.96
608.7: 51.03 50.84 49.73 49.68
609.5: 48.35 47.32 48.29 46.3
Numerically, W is 0.116 mag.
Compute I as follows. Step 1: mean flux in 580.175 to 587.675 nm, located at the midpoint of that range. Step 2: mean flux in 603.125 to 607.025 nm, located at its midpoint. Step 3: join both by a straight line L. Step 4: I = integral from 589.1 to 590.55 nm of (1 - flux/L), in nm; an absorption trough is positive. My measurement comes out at 0.66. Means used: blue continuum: 46.5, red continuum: 48.8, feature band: 25.7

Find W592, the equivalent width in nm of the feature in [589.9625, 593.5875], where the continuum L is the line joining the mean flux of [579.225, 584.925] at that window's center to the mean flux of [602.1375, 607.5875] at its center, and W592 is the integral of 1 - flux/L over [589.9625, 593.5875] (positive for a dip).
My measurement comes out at 0.60 nm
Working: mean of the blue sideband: 48.5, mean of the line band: 40.5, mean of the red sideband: 48.6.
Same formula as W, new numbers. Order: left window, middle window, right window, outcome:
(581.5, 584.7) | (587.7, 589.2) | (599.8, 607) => 0.46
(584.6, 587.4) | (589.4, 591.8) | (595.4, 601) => 0.26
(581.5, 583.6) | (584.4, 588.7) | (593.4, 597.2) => 0.09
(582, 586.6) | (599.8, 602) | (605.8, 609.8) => 0.07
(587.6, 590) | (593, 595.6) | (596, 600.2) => -0.15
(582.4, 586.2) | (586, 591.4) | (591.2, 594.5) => 0.26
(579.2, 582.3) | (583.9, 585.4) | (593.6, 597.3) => 0.03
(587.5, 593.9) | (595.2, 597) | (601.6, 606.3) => -0.06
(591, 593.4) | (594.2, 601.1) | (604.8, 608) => 0.01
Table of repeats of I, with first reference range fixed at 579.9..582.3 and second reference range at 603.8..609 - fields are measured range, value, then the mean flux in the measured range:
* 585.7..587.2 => 0.14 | 44.2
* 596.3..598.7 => 0.26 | 43.6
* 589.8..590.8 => 0.32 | 33.1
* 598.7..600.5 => 0.09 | 46.4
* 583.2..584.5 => -0.02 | 49.4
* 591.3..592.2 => 0.12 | 42.2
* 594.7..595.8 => 0.12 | 43.4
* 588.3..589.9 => 0.84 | 23.2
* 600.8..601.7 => 0.06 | 45.5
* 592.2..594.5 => 0.28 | 42.9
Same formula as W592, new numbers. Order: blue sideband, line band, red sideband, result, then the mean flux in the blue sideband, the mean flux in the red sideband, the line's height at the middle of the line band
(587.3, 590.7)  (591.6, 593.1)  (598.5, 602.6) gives -0.31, 30.5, 45.9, 35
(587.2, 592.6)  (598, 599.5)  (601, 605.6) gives -0.10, 35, 47.8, 43.4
